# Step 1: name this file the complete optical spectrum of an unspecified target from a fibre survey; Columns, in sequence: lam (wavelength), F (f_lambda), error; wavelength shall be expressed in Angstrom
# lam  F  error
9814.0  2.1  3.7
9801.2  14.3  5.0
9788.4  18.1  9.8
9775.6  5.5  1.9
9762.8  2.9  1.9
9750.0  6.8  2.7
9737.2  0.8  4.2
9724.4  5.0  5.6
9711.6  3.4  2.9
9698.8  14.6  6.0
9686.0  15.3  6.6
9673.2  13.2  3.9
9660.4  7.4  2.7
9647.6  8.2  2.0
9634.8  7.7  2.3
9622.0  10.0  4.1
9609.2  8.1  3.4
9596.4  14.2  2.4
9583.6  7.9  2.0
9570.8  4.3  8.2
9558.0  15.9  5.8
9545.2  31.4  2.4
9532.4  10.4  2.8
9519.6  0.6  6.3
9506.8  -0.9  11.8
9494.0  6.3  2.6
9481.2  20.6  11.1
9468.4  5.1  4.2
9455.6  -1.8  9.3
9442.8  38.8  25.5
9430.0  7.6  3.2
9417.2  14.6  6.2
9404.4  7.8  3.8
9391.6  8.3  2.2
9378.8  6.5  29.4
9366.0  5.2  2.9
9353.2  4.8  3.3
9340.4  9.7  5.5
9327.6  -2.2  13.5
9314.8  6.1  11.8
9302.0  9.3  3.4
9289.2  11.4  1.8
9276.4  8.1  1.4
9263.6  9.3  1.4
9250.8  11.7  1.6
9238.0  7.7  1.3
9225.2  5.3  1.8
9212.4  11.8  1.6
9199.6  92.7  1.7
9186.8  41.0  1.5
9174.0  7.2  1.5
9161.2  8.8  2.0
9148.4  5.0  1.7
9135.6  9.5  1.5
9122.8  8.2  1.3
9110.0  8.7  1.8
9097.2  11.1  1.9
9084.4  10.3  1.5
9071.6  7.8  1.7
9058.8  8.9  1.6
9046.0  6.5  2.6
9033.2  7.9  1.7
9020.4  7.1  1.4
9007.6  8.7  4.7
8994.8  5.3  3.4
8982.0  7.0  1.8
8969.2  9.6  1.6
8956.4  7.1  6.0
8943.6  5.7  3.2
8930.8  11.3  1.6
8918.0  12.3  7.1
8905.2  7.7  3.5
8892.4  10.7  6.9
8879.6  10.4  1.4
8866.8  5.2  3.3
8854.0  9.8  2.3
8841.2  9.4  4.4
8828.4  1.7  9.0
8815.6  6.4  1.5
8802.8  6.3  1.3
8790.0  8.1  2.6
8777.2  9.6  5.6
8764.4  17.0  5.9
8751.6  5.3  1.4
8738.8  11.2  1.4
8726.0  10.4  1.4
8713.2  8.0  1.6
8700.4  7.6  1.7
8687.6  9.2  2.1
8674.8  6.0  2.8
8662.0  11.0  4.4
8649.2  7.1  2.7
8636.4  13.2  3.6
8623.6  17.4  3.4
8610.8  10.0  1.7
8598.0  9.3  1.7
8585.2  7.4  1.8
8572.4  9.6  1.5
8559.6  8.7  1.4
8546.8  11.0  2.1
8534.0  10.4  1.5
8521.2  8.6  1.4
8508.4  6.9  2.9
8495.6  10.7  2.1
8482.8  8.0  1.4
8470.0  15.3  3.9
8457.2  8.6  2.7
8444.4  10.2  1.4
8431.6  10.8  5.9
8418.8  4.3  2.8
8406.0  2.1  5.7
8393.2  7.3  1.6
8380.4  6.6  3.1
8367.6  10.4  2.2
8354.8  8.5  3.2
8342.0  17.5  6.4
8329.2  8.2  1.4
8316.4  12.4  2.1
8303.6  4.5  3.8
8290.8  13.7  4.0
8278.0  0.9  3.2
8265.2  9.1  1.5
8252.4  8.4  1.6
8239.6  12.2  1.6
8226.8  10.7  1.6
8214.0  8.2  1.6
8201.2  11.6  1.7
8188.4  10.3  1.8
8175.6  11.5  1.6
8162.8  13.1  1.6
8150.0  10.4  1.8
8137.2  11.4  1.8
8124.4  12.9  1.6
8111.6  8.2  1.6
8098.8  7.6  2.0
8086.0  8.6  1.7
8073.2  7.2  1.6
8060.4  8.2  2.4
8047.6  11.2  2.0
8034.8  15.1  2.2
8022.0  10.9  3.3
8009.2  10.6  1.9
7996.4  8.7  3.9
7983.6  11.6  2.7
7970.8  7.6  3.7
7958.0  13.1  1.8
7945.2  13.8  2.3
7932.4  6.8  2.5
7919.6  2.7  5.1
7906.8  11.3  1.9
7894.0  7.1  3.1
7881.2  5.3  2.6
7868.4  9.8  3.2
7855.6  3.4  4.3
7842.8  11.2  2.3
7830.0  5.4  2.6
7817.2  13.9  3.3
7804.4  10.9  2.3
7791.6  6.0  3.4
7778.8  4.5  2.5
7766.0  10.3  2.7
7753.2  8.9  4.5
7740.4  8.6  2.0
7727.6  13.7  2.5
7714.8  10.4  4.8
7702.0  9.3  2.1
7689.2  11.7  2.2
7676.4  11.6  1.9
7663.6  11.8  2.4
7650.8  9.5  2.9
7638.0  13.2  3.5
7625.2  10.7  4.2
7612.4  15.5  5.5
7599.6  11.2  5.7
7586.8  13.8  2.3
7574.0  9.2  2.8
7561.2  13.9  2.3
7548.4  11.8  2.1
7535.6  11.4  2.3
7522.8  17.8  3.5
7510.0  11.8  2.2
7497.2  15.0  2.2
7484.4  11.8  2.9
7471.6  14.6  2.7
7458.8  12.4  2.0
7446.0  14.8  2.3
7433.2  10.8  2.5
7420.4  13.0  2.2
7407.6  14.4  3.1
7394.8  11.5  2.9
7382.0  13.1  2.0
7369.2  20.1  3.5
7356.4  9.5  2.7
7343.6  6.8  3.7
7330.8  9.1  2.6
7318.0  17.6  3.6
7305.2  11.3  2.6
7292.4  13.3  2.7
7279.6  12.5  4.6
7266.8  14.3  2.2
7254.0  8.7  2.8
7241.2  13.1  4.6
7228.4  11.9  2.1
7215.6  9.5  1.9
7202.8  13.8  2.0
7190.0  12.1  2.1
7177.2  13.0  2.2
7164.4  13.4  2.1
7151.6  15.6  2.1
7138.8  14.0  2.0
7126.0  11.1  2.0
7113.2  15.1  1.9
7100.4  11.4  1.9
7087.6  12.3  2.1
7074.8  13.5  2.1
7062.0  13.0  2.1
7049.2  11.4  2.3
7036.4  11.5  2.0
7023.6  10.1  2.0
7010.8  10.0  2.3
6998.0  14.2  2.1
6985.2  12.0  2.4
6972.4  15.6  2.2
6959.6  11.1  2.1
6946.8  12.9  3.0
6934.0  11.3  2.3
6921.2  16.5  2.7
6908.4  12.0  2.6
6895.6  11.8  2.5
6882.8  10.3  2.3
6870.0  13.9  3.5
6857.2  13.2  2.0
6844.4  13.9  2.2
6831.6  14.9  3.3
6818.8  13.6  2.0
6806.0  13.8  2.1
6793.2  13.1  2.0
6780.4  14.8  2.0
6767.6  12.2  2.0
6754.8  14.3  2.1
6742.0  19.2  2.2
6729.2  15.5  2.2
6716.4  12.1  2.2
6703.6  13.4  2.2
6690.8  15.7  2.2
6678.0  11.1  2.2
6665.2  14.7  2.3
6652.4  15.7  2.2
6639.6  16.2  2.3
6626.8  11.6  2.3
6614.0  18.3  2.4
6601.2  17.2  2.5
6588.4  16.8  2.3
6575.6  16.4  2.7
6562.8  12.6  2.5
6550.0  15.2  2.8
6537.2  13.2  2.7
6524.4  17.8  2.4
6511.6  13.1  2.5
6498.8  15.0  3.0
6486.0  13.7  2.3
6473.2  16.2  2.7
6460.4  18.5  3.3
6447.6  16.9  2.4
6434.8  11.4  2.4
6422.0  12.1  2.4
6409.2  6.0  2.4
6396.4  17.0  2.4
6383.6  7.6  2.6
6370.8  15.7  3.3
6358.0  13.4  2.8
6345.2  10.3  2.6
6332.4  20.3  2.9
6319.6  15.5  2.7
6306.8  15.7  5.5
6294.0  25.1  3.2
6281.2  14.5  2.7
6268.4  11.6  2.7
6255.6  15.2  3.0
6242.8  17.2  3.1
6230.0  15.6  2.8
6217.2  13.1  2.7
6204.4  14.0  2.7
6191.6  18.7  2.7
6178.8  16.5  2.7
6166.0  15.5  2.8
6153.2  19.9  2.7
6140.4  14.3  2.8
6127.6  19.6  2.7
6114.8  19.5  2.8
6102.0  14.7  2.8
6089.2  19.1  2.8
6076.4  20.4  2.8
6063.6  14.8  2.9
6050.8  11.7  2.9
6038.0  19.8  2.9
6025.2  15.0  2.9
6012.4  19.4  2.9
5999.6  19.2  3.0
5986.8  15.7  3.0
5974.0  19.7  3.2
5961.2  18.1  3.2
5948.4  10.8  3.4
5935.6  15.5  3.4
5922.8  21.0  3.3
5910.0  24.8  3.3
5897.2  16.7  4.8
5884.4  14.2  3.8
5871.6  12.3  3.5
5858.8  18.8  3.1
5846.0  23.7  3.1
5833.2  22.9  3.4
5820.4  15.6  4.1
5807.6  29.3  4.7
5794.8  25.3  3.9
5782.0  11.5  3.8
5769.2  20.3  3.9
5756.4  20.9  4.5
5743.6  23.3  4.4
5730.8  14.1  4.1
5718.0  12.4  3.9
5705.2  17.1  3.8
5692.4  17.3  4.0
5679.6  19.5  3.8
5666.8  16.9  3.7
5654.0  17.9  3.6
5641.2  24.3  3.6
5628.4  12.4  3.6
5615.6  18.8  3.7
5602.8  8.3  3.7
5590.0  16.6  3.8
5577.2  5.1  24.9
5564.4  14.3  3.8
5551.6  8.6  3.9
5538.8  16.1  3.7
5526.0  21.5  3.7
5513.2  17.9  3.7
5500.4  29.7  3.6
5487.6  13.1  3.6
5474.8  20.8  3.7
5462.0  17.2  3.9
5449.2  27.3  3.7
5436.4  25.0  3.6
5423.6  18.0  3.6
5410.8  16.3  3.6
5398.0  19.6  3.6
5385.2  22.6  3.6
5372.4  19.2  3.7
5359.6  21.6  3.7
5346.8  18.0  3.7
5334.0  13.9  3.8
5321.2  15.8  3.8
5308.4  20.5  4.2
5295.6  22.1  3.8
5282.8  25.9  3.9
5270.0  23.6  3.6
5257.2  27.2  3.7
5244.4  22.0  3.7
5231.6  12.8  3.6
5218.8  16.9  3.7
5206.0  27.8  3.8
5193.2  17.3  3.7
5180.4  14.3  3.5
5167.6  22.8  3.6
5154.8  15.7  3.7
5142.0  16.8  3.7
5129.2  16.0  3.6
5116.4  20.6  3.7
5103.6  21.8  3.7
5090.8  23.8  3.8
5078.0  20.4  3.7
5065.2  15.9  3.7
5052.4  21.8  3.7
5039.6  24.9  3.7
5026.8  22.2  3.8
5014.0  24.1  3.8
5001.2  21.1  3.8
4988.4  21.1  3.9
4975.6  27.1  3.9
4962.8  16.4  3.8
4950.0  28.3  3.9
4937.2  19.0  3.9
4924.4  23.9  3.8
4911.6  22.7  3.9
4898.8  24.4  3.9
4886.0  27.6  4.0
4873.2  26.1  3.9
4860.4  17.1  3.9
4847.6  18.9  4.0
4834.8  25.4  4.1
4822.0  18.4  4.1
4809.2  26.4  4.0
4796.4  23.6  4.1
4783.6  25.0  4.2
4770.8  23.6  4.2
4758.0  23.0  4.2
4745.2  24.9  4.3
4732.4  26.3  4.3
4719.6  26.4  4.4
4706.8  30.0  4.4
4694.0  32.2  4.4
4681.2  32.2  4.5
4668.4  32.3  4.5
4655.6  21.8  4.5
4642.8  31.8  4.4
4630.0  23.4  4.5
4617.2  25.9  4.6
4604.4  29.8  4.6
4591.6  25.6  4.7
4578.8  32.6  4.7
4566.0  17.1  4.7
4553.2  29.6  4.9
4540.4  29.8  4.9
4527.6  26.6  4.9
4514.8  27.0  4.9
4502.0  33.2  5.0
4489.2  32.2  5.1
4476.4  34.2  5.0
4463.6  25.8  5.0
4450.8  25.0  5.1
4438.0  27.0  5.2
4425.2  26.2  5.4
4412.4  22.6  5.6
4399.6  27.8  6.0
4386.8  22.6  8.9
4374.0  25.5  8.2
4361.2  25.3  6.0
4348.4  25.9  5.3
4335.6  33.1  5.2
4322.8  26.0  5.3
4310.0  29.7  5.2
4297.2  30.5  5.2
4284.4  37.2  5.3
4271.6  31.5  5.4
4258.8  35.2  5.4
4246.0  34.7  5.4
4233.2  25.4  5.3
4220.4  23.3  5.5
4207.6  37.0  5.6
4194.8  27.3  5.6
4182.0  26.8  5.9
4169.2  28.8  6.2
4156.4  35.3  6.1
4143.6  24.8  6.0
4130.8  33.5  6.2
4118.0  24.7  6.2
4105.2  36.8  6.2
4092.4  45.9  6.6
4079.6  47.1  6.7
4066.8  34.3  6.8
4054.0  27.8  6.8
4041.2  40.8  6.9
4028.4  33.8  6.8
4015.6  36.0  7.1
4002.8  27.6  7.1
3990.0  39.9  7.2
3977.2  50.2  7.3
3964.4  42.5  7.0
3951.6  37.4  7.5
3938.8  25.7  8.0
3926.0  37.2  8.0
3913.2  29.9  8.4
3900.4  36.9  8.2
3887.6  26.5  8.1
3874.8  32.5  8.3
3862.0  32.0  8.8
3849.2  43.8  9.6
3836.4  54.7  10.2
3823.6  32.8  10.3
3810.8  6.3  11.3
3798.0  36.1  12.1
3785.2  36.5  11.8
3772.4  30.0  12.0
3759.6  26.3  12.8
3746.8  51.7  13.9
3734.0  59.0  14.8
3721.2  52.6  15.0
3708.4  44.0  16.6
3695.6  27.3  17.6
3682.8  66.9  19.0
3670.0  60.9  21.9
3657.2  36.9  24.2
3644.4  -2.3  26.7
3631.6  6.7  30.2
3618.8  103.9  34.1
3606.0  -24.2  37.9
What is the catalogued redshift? 1.47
